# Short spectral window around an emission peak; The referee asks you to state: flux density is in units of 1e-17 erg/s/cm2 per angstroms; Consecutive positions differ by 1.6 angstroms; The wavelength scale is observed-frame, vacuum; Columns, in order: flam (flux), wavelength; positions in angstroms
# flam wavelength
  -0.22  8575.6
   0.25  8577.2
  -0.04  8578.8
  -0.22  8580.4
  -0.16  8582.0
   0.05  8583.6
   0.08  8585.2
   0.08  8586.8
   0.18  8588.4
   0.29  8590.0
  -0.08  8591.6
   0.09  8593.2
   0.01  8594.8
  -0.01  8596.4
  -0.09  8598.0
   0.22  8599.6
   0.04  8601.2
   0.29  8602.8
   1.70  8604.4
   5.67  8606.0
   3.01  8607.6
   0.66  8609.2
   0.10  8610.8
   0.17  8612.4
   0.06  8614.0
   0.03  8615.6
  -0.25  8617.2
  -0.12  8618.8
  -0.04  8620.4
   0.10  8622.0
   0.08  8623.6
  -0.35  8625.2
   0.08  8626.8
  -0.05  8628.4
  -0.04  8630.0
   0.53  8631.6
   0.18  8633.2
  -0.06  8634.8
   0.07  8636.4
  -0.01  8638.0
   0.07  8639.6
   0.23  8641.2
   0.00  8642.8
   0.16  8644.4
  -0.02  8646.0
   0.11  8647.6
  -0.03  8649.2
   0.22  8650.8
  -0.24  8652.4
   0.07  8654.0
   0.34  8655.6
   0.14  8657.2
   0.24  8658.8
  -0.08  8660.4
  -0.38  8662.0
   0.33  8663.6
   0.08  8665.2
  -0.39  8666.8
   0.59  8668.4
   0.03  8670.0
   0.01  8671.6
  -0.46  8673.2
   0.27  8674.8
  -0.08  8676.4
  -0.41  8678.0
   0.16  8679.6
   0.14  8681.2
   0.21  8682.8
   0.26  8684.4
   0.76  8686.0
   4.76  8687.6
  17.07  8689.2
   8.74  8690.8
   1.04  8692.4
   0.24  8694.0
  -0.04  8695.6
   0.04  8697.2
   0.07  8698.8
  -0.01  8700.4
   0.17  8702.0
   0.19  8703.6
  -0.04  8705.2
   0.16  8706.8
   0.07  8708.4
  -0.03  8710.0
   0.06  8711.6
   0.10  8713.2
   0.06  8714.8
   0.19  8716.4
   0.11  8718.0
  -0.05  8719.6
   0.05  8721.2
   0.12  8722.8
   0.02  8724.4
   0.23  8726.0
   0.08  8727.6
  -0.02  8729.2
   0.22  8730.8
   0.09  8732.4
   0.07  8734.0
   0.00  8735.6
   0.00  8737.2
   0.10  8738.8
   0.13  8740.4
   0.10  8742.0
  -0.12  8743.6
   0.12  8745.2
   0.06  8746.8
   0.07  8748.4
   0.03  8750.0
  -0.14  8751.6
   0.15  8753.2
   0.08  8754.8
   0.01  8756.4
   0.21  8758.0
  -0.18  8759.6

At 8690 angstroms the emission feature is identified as [O III] 5007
